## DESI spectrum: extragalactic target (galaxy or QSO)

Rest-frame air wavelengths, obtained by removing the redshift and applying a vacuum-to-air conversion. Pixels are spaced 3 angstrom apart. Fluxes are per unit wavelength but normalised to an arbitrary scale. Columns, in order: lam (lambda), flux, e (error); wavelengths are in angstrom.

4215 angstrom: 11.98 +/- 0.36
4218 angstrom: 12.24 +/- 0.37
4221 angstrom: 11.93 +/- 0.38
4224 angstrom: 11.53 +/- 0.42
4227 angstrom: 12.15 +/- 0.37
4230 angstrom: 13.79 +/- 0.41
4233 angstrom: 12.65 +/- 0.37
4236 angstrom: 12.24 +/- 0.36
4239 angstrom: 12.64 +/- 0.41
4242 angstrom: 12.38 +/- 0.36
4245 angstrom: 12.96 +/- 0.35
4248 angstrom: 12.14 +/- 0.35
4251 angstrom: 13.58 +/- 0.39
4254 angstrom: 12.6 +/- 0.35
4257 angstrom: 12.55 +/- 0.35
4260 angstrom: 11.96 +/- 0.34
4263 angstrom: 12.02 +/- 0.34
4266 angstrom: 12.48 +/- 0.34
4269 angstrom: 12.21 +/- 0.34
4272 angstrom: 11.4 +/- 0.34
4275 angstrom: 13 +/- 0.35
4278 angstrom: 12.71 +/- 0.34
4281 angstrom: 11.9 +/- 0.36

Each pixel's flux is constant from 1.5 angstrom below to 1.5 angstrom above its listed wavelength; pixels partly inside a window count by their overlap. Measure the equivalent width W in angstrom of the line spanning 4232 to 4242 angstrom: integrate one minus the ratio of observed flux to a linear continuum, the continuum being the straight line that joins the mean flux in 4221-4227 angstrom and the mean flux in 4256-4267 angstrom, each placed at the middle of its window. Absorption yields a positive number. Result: -0.5 angstrom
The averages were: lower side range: 11.8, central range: 12.5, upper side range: 12.2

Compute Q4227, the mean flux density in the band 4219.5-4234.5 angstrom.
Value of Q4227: 12.4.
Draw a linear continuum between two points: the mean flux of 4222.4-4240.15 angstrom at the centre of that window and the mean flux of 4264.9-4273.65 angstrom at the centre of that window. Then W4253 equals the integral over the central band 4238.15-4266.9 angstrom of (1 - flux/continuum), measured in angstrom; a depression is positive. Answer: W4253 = -0.7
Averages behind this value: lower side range 12.5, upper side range 12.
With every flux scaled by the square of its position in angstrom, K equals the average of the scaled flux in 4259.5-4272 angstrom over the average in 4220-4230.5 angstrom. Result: 1.01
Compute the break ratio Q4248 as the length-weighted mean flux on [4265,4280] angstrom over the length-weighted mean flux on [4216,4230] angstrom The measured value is 1.01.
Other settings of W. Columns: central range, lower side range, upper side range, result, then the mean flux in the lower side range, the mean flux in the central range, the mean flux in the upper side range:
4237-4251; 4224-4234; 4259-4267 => -0.2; 12.7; 12.6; 12.1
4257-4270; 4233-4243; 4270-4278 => 0.1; 12.5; 12.2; 12.3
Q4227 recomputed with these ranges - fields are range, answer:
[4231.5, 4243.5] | 12.5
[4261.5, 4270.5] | 12.2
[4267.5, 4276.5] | 12.2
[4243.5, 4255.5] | 12.8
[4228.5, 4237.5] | 12.9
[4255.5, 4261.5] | 12.3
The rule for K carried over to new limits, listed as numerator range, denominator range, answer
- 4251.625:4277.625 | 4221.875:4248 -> 1.00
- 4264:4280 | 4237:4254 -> 0.98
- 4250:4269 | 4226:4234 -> 0.98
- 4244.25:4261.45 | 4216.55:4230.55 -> 1.05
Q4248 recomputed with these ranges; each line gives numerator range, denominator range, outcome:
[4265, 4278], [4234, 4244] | 0.99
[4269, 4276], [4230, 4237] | 0.95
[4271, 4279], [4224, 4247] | 0.98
